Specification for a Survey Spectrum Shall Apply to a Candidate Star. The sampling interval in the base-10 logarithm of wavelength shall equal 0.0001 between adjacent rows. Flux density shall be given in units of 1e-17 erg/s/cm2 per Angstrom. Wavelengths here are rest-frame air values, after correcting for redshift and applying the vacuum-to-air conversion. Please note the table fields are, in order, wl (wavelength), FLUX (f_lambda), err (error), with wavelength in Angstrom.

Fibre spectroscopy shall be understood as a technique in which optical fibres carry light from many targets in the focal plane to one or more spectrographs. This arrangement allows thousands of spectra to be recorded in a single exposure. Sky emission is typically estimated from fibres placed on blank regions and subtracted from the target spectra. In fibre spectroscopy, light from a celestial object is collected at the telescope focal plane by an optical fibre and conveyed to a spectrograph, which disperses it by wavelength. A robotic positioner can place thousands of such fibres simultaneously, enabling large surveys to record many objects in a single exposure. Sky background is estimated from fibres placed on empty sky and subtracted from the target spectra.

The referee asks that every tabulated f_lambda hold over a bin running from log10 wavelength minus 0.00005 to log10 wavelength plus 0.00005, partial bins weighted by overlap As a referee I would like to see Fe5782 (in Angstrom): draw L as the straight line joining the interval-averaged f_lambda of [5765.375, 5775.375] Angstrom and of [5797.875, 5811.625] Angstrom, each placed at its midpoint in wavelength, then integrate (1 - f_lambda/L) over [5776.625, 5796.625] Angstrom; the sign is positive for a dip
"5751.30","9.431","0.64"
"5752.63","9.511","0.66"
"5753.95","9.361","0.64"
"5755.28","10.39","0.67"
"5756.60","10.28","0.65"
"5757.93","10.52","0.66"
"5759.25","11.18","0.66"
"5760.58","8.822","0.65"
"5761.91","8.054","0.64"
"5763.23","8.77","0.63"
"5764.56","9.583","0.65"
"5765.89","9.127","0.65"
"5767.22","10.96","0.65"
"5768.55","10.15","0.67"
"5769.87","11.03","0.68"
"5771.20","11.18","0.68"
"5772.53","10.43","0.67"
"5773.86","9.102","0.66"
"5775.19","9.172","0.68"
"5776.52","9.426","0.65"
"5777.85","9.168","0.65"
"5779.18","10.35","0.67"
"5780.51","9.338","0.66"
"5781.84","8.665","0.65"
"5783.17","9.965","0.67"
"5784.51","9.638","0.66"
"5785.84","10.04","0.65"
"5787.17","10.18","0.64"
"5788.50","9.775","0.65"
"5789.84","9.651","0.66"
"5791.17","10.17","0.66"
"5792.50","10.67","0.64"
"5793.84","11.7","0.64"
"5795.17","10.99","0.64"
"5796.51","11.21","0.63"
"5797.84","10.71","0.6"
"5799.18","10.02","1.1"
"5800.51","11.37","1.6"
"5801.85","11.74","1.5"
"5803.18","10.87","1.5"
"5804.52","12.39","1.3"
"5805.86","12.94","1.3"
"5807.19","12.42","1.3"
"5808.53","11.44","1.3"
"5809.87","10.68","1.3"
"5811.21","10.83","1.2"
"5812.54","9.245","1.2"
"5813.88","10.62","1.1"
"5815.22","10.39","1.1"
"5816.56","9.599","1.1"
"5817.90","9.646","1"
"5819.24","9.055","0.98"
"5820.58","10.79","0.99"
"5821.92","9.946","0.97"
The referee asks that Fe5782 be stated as 1.38 Angstrom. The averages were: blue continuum 10.2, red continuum 11.4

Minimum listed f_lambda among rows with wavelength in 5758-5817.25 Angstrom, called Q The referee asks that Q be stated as 8.054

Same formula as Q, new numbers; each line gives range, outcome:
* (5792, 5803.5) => 10.02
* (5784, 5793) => 9.638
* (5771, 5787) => 8.665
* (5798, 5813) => 9.245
